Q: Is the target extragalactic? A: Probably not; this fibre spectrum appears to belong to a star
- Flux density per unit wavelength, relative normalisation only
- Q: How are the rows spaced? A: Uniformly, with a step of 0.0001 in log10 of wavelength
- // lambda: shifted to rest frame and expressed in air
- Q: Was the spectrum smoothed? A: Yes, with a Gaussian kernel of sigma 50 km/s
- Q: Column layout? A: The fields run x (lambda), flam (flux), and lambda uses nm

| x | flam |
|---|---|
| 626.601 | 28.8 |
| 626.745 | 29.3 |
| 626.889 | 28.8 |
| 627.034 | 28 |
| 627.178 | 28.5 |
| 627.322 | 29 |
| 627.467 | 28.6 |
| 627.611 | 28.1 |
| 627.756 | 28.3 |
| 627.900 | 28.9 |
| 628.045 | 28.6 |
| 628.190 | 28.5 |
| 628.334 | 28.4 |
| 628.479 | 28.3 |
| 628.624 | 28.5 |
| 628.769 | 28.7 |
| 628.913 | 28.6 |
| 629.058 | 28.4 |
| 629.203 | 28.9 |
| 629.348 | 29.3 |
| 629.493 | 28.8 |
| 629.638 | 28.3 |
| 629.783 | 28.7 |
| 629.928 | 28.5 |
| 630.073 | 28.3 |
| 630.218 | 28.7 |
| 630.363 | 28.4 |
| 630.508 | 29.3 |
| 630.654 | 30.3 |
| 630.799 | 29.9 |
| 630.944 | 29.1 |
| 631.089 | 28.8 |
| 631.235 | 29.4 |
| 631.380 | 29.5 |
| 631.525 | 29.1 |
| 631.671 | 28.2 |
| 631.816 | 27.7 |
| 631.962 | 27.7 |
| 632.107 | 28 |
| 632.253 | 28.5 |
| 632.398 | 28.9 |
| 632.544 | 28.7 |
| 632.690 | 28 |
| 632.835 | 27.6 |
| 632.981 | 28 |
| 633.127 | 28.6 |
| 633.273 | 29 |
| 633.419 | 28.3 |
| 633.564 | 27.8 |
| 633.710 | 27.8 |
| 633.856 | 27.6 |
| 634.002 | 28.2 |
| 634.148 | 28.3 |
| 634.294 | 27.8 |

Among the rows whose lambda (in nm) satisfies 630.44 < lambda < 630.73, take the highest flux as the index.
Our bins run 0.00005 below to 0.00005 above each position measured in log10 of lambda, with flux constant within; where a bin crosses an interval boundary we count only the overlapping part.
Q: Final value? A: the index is 30.3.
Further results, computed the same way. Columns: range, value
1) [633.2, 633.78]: 29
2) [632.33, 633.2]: 28.9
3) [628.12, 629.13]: 28.7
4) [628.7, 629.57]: 29.3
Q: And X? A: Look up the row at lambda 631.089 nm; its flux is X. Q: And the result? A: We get 28.8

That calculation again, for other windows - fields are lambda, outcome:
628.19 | 28.5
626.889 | 28.8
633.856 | 27.6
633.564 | 27.8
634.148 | 28.3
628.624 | 28.5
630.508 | 29.3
